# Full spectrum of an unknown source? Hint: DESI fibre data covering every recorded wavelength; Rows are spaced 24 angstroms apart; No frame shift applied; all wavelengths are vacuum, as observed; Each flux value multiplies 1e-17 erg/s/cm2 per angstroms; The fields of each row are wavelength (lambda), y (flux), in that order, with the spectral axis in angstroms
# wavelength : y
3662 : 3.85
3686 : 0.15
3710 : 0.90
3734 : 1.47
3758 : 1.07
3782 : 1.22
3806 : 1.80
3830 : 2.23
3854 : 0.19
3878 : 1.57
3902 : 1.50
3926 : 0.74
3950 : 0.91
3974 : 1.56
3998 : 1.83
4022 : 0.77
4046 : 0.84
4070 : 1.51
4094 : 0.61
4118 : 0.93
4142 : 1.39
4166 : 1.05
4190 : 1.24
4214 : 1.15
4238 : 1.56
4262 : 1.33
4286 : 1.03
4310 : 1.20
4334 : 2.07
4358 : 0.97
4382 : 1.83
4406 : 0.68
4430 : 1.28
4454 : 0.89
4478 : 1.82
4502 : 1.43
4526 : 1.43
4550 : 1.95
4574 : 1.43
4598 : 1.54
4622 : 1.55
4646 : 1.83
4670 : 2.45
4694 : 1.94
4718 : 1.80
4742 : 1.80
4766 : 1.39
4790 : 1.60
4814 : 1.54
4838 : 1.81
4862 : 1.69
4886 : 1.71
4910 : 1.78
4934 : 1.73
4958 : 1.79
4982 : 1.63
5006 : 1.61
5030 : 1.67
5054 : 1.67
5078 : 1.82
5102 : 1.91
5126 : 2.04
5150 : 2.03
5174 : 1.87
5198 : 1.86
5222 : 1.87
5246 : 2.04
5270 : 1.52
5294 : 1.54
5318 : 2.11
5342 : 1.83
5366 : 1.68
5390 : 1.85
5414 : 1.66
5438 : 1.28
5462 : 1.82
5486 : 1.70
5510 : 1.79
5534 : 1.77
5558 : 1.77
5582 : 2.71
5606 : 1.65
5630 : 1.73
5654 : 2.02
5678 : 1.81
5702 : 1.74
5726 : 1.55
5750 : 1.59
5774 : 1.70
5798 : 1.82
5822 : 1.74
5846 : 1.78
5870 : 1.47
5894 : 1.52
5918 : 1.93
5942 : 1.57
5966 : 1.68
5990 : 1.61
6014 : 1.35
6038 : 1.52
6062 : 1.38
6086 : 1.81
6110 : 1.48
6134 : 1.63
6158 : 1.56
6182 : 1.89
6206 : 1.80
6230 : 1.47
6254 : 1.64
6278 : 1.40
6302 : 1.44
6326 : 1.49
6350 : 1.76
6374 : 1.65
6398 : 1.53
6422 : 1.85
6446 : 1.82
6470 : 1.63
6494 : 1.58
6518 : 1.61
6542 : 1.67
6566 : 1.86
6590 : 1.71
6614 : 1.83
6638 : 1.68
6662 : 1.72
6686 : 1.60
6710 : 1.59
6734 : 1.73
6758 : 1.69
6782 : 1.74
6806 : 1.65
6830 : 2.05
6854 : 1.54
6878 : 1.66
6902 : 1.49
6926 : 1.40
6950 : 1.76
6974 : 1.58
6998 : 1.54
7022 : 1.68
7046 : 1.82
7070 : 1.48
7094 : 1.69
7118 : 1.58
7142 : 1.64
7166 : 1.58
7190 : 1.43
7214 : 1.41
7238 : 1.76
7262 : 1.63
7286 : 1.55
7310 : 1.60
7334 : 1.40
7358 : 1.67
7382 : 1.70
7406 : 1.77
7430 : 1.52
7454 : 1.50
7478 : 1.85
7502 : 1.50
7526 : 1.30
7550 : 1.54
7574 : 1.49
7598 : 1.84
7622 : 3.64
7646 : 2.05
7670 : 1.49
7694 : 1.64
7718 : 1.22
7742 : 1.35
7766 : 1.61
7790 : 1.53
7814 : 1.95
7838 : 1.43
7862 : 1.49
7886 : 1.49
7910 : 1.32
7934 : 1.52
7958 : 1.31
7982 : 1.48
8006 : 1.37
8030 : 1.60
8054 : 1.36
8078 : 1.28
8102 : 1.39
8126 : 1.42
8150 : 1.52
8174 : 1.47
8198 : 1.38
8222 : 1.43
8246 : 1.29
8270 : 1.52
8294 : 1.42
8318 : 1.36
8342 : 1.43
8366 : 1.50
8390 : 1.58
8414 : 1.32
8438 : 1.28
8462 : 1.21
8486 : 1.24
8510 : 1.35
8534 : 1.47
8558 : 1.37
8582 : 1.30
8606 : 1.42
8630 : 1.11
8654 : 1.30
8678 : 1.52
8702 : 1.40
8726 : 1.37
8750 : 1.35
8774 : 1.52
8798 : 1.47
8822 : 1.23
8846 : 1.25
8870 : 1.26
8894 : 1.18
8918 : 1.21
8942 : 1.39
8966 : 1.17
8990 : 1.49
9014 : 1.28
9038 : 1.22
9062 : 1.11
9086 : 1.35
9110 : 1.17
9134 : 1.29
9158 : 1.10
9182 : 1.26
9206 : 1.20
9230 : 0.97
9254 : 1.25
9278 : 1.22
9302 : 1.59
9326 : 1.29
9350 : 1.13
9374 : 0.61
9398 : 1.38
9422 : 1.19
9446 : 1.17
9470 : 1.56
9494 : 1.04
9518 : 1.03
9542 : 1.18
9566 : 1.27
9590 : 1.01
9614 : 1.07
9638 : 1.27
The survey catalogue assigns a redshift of 0.161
